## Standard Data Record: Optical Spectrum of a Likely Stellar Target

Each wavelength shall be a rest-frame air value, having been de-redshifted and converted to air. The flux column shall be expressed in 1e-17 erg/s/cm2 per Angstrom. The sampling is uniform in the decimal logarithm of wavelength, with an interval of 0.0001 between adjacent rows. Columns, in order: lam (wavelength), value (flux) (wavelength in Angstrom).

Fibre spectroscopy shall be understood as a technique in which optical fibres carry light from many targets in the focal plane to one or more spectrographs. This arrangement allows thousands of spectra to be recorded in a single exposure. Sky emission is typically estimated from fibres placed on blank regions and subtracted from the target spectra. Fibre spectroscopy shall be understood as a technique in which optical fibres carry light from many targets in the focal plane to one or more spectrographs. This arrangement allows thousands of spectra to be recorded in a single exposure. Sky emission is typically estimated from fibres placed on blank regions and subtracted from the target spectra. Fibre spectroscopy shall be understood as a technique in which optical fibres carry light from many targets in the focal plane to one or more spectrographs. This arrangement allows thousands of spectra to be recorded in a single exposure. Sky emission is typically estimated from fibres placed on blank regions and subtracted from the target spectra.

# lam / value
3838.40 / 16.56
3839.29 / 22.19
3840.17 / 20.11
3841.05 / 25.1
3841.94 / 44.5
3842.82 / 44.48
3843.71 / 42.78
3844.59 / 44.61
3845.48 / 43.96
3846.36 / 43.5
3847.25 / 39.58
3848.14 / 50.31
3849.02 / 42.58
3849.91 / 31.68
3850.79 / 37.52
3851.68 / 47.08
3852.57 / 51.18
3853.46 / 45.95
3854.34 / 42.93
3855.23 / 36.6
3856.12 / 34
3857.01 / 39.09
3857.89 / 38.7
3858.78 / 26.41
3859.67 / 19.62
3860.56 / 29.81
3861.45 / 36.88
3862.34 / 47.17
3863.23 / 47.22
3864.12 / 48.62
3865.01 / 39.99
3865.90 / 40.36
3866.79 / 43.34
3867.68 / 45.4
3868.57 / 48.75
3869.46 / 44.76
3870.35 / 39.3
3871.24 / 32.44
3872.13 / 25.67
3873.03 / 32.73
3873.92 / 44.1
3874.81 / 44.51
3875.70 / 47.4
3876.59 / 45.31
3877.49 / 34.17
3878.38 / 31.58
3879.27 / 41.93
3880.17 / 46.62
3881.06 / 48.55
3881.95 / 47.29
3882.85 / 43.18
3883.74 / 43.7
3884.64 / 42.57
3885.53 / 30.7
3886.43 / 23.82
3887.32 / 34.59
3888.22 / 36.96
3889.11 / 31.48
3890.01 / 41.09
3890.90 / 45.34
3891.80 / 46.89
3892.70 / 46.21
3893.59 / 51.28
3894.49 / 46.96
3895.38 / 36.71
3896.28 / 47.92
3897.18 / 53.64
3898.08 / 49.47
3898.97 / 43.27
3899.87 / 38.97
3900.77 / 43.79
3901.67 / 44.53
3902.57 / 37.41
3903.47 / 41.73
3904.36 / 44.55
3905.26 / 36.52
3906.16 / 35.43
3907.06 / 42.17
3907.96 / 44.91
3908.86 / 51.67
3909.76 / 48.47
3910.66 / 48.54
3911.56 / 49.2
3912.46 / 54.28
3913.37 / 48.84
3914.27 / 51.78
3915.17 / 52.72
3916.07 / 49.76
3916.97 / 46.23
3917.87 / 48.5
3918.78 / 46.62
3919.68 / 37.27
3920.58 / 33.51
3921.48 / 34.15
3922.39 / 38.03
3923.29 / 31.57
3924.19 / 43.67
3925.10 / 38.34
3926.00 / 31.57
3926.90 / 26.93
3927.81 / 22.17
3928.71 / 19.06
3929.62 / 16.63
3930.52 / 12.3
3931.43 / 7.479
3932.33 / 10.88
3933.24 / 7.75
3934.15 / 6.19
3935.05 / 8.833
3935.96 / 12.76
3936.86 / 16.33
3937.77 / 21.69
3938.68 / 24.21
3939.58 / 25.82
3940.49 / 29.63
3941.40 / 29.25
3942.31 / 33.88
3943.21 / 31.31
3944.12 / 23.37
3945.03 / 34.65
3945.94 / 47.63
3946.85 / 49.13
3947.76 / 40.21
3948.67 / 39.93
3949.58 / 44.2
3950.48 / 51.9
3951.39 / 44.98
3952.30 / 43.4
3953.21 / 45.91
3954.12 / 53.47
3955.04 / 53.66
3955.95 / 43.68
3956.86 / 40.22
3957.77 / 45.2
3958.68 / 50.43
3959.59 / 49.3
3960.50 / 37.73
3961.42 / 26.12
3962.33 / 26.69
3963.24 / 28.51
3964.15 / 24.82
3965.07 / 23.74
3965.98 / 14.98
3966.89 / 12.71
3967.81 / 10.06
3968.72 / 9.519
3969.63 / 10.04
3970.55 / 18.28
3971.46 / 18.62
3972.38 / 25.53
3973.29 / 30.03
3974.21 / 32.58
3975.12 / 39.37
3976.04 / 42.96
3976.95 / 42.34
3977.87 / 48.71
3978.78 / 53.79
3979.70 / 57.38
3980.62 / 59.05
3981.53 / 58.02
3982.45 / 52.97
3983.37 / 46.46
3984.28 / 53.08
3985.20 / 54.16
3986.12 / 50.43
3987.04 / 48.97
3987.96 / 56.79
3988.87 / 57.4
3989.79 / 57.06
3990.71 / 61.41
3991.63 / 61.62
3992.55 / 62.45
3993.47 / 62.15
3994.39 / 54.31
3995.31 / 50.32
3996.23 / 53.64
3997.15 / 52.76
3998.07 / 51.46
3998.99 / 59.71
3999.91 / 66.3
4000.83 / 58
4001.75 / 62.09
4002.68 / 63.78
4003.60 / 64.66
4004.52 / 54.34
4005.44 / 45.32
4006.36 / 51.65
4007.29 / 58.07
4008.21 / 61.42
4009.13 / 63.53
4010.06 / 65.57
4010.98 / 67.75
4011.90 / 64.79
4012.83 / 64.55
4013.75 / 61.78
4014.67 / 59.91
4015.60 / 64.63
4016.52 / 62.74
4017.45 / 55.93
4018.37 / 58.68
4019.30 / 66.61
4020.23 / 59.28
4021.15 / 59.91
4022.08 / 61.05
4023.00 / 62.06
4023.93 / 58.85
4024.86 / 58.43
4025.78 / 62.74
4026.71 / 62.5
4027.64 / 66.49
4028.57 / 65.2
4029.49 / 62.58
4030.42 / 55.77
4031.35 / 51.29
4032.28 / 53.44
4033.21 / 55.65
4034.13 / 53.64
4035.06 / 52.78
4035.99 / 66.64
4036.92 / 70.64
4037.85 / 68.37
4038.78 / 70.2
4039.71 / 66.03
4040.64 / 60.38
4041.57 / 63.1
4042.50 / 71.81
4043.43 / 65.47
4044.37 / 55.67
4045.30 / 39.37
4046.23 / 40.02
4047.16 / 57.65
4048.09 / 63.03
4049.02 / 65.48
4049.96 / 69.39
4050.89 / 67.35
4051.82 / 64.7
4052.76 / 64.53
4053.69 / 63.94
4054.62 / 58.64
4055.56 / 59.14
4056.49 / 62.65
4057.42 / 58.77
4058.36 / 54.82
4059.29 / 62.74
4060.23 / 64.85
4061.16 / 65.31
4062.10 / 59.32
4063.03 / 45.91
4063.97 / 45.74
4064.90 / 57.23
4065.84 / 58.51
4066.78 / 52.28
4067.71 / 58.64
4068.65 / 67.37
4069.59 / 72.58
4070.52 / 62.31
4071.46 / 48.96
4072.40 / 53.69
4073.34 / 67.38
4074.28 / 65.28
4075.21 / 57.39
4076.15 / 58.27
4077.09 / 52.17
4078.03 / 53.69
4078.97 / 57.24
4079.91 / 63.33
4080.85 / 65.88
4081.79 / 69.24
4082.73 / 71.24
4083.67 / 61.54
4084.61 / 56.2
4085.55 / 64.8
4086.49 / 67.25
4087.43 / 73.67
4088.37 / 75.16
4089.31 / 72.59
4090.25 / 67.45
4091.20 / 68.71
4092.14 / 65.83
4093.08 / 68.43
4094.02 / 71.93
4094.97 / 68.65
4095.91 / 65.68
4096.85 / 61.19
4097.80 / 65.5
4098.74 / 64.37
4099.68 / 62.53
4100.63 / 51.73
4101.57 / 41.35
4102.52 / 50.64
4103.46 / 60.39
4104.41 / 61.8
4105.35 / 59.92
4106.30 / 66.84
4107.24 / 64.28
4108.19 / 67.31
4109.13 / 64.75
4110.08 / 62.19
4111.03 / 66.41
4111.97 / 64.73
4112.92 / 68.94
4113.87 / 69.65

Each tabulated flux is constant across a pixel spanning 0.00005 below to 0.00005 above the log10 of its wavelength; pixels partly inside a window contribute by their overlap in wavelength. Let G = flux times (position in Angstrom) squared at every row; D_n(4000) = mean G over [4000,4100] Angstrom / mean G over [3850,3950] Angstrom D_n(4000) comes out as 1.77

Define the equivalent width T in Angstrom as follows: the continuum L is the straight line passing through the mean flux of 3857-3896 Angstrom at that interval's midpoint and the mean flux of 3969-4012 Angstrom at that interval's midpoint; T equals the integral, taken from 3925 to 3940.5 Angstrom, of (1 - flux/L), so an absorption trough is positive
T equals 9.37 Angstrom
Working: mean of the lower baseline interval 40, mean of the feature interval 18.1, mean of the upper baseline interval 51.5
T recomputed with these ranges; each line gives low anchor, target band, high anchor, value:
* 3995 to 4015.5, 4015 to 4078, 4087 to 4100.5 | 2.9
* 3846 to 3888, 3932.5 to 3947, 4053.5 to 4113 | 7.1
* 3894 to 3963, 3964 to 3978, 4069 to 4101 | 6.2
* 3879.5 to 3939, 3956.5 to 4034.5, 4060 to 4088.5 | -0.5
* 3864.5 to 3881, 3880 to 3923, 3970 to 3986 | -2.2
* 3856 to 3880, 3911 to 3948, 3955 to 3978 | 2.4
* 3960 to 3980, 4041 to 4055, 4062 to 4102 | -2.4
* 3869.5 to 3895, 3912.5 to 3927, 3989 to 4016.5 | 1.3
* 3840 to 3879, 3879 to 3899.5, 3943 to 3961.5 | -0.9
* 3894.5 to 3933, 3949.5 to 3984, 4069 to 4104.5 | 6.7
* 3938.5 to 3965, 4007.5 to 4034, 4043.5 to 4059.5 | -4.1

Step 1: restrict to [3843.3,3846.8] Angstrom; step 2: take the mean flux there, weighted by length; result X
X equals 43.8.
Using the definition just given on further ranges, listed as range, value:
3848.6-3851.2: 37.3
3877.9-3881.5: 42.1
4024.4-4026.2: 60.8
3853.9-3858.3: 38.3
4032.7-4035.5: 54.1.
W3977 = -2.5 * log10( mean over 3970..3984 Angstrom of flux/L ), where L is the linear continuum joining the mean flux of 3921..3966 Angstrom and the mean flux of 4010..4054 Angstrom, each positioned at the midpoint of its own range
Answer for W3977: 0.04 mag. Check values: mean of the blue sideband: 31.5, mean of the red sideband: 61.4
